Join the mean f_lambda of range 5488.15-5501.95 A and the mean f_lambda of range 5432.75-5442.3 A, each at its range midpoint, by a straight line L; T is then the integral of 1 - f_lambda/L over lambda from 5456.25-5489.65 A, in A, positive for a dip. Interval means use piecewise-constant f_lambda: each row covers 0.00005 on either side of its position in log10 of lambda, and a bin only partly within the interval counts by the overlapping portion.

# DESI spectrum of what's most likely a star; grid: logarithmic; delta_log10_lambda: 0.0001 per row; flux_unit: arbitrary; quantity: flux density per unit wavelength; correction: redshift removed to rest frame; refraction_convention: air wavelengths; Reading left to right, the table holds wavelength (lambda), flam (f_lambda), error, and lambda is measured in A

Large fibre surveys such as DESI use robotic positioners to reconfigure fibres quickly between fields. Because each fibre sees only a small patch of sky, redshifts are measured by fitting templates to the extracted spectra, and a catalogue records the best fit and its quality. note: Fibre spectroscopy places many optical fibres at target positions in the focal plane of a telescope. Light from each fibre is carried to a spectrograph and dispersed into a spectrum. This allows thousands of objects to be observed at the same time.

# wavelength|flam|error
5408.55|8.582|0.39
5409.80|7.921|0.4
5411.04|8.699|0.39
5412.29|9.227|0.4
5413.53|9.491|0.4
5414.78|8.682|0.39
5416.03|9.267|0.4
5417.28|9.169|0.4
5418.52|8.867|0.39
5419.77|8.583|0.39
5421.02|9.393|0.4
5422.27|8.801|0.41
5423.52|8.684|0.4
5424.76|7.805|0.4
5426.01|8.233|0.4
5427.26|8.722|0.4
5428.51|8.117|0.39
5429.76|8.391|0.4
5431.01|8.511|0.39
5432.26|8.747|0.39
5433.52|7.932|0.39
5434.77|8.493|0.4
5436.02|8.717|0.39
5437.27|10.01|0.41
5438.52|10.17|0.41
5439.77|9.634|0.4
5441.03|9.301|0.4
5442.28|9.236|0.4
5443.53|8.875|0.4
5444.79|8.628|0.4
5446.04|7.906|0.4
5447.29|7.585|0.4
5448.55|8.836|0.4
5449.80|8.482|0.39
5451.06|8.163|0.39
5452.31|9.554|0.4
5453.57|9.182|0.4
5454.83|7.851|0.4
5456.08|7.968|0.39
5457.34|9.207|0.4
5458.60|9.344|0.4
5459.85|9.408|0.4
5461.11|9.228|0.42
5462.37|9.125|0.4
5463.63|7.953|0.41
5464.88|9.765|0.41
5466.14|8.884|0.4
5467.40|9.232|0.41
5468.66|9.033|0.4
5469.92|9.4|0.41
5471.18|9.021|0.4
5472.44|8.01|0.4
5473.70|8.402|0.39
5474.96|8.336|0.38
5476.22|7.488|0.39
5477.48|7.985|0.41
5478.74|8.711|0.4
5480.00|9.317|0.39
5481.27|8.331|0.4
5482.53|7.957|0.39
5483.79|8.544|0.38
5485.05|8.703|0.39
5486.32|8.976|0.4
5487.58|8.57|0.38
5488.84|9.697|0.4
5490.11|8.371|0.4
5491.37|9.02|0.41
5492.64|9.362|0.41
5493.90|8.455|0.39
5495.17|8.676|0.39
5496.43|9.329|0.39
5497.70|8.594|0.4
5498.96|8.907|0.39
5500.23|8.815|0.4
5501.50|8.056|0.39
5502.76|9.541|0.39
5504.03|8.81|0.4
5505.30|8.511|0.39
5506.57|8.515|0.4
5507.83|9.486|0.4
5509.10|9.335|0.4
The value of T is 0.73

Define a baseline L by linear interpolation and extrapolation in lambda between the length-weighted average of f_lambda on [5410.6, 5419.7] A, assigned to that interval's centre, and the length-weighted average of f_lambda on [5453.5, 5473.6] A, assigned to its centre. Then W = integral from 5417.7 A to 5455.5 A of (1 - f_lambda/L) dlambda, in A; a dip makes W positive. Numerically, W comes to 1.1 A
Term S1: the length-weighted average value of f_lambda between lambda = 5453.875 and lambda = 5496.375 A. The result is 8.75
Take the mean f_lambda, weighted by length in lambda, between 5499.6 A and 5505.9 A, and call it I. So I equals 8.75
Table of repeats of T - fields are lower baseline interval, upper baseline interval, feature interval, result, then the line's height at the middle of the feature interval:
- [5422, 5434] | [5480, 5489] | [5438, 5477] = -1.2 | 8.54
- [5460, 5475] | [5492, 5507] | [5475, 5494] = 0.5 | 8.85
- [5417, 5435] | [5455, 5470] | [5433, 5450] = -0.2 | 8.74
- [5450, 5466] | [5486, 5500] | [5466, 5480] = 0.4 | 8.89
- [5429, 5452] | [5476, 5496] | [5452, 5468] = -0.4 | 8.72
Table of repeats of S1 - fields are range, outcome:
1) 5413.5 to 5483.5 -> 8.74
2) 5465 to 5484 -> 8.61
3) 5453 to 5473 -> 8.91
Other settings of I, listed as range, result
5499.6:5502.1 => 8.43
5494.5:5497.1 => 8.98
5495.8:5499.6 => 8.94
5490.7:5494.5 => 8.95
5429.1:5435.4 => 8.41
